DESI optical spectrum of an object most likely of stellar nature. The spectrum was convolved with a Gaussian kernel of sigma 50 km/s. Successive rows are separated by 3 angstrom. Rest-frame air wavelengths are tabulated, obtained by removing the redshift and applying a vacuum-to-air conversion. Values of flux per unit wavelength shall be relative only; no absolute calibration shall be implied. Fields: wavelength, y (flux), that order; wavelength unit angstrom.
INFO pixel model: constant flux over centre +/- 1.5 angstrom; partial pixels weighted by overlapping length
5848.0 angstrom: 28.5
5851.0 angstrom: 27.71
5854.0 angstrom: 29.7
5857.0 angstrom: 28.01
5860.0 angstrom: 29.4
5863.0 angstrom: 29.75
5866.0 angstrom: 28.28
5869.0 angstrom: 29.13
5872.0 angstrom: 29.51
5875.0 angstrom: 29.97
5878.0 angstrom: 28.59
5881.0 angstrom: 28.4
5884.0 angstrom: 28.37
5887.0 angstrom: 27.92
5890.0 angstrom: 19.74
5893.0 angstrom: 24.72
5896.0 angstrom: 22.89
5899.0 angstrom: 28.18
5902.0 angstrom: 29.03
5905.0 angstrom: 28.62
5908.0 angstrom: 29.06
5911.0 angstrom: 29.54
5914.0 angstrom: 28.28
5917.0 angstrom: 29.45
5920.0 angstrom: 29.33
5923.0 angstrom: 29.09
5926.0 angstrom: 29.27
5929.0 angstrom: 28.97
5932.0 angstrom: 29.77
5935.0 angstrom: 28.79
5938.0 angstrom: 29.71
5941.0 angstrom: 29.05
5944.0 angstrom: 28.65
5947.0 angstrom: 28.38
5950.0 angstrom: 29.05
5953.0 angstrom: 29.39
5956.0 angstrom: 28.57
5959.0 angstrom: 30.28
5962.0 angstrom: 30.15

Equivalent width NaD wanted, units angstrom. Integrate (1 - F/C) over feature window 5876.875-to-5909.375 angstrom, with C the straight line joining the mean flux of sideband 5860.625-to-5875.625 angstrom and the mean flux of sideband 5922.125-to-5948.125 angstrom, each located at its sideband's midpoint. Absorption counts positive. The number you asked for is 2.6 angstrom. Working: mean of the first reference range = 29.3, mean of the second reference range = 29.1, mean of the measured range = 26.8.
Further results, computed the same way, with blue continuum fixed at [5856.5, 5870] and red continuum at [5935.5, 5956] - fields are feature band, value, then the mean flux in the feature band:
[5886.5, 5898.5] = 2.13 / 23.8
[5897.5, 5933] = -0.07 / 29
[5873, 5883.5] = 0.01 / 29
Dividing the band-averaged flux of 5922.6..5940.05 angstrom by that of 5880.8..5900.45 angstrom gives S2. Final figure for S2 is 1.15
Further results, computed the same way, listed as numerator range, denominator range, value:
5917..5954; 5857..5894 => 1.05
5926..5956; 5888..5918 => 1.08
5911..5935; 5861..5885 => 1.00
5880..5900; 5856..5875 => 0.88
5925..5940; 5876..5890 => 1.07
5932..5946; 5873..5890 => 1.04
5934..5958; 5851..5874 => 1.00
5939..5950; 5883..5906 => 1.10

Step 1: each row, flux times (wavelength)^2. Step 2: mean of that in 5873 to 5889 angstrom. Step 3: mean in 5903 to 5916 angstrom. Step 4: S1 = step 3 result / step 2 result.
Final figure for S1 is 1.0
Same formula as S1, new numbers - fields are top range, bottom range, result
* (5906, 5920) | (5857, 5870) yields 1.02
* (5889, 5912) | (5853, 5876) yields 0.92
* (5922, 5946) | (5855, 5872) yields 1.03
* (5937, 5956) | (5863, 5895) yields 1.08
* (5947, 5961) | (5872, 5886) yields 1.04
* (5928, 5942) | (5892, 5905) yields 1.12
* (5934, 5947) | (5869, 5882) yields 1.02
